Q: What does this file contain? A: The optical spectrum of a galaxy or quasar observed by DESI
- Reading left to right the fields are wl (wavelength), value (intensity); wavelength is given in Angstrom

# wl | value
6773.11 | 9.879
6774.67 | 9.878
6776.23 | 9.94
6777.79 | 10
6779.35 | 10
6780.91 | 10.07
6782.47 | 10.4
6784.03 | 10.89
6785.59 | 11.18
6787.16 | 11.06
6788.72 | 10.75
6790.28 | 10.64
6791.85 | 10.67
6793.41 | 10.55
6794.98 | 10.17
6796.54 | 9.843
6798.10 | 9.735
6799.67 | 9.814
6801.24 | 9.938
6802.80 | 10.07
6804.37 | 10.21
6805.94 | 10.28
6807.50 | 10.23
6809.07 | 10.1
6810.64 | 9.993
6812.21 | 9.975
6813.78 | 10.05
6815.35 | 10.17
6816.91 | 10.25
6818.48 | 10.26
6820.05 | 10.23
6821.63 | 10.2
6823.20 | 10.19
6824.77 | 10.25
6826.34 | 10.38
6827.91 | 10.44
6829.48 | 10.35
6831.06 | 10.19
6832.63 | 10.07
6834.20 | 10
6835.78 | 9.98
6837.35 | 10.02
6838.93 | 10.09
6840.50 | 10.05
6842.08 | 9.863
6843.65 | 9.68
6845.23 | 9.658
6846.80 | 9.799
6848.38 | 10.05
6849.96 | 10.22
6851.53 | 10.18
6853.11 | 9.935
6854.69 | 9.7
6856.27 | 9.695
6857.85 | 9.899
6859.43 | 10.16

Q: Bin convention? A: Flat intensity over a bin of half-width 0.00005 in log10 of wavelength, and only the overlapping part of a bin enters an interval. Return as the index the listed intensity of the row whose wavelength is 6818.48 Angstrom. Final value 10.26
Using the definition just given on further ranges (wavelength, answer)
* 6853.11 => 9.935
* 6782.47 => 10.4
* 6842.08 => 9.863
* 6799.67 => 9.814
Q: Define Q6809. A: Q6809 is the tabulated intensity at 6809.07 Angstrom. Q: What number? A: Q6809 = 10.1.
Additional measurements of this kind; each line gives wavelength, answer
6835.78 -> 9.98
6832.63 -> 10.07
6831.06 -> 10.19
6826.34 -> 10.38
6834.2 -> 10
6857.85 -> 9.899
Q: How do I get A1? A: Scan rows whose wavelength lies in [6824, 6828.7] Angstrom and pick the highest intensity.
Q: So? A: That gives 10.44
